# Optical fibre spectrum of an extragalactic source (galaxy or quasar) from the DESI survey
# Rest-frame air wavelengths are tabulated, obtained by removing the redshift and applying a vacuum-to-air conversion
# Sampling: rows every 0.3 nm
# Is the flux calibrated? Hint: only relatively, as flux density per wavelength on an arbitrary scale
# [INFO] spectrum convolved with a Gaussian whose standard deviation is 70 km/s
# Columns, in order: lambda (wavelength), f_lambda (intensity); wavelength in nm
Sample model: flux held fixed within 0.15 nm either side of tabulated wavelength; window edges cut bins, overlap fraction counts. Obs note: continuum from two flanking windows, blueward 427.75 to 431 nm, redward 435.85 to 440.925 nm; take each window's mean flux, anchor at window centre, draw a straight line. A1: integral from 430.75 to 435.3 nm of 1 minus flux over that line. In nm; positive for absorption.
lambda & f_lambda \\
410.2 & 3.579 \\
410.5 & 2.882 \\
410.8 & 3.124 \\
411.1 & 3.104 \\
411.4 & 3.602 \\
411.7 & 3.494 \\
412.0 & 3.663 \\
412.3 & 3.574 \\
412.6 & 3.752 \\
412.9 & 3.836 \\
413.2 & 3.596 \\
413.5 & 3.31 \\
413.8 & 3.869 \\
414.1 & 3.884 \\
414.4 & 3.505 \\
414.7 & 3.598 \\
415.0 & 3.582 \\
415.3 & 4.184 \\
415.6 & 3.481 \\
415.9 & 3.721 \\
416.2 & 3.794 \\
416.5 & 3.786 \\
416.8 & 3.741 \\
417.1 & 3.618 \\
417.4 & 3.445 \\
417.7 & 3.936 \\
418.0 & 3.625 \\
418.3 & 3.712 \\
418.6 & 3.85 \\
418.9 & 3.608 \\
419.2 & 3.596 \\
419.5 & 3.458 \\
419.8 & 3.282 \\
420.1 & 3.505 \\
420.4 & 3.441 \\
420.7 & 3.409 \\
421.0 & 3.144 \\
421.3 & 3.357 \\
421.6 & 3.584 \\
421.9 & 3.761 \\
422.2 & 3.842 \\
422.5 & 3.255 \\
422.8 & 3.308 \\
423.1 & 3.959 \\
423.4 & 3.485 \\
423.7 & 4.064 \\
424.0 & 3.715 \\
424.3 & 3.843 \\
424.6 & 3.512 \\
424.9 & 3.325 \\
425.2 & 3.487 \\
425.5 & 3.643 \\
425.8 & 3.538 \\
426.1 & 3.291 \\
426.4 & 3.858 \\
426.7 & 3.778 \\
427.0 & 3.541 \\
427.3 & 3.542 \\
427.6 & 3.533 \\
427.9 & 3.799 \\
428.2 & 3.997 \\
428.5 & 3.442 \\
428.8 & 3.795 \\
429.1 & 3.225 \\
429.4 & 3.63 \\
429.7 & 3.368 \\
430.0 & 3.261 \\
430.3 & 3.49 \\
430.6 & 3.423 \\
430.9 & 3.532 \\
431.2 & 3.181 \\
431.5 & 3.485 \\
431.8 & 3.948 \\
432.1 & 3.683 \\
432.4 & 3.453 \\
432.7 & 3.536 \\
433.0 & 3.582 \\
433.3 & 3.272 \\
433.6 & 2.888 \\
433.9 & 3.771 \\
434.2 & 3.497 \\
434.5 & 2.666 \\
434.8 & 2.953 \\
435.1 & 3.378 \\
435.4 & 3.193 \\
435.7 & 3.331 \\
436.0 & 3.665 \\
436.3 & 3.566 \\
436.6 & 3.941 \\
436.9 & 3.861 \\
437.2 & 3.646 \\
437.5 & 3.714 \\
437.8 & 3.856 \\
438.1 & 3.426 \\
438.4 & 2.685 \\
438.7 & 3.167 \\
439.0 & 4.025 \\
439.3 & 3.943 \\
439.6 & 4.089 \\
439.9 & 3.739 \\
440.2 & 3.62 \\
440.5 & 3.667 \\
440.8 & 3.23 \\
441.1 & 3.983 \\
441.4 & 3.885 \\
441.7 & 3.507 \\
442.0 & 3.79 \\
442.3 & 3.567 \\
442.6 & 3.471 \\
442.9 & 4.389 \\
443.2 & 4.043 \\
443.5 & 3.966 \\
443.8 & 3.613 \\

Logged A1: 0.25 nm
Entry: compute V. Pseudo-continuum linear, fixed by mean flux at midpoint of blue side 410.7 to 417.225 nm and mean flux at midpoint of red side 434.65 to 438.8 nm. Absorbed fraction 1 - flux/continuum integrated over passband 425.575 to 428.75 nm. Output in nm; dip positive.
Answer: -0.095 nm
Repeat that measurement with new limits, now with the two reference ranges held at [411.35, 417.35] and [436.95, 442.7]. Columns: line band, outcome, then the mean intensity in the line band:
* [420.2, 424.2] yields 0.11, 3.57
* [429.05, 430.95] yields 0.12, 3.42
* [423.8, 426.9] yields 0.05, 3.61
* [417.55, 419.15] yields -0.03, 3.74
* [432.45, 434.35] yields 0.12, 3.43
